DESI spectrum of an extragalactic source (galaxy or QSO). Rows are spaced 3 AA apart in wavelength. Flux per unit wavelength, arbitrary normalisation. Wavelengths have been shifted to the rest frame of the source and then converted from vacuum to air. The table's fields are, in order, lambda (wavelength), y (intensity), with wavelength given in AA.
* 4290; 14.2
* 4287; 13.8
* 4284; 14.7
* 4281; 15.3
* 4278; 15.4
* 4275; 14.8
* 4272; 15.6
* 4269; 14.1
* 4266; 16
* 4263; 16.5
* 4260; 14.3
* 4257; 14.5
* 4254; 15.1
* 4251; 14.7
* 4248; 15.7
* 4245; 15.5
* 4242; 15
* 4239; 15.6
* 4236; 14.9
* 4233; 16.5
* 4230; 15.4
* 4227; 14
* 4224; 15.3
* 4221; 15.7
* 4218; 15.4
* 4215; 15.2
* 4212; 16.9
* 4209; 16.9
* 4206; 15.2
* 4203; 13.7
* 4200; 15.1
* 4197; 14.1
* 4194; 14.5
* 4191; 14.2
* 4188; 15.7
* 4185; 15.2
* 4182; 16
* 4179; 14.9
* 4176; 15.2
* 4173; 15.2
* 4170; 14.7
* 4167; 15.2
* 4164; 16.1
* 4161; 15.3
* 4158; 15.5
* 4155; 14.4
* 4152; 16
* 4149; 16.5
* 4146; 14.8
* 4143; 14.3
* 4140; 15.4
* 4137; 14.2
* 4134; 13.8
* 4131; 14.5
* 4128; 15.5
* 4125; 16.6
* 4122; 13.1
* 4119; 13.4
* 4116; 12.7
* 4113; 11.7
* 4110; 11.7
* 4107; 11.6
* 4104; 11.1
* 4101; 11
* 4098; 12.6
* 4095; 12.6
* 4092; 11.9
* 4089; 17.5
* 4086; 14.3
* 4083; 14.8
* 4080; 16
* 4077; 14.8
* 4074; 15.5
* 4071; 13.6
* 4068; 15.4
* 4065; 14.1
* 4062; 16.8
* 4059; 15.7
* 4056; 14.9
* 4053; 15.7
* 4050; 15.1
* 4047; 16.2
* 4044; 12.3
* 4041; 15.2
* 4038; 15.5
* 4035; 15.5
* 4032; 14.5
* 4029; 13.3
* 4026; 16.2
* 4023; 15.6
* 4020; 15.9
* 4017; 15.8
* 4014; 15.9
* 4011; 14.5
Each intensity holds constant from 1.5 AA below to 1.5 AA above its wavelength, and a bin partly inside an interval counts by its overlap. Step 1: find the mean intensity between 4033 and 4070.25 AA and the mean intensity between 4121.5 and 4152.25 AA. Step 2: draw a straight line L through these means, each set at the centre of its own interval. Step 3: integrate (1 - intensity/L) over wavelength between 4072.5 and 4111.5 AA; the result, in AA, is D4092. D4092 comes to 4.1 AA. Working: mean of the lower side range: 15.2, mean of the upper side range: 15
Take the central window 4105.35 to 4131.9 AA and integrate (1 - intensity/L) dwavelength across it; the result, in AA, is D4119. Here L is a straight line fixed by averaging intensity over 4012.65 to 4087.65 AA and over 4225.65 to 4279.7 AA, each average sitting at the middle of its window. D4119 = 3.1 AA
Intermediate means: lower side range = 15.1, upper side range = 15.2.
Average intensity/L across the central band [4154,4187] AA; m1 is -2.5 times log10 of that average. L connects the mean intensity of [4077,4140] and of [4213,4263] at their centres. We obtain -0.06 mag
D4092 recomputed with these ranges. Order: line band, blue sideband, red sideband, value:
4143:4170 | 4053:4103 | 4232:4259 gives -0.98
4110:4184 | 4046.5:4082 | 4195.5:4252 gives 2.74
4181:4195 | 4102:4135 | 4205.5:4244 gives -0.36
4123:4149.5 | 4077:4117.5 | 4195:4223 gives -2.09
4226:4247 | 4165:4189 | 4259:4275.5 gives -0.06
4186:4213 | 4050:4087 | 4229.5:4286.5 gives 0.14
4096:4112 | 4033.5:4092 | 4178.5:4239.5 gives 3.72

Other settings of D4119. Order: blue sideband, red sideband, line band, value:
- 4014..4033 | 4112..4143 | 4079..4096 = 0.06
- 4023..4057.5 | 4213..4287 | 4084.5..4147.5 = 6.35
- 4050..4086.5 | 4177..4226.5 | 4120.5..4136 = 0.51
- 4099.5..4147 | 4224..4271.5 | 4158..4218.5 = -3.71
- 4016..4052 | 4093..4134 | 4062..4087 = -1.68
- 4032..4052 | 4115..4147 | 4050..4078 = -0.67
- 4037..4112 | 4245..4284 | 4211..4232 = -0.65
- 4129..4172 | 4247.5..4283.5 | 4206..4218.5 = -0.78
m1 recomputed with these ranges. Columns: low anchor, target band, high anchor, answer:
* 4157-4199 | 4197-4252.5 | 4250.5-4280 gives -0.016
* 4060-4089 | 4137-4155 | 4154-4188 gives 0.002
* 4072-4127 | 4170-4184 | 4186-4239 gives -0.041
